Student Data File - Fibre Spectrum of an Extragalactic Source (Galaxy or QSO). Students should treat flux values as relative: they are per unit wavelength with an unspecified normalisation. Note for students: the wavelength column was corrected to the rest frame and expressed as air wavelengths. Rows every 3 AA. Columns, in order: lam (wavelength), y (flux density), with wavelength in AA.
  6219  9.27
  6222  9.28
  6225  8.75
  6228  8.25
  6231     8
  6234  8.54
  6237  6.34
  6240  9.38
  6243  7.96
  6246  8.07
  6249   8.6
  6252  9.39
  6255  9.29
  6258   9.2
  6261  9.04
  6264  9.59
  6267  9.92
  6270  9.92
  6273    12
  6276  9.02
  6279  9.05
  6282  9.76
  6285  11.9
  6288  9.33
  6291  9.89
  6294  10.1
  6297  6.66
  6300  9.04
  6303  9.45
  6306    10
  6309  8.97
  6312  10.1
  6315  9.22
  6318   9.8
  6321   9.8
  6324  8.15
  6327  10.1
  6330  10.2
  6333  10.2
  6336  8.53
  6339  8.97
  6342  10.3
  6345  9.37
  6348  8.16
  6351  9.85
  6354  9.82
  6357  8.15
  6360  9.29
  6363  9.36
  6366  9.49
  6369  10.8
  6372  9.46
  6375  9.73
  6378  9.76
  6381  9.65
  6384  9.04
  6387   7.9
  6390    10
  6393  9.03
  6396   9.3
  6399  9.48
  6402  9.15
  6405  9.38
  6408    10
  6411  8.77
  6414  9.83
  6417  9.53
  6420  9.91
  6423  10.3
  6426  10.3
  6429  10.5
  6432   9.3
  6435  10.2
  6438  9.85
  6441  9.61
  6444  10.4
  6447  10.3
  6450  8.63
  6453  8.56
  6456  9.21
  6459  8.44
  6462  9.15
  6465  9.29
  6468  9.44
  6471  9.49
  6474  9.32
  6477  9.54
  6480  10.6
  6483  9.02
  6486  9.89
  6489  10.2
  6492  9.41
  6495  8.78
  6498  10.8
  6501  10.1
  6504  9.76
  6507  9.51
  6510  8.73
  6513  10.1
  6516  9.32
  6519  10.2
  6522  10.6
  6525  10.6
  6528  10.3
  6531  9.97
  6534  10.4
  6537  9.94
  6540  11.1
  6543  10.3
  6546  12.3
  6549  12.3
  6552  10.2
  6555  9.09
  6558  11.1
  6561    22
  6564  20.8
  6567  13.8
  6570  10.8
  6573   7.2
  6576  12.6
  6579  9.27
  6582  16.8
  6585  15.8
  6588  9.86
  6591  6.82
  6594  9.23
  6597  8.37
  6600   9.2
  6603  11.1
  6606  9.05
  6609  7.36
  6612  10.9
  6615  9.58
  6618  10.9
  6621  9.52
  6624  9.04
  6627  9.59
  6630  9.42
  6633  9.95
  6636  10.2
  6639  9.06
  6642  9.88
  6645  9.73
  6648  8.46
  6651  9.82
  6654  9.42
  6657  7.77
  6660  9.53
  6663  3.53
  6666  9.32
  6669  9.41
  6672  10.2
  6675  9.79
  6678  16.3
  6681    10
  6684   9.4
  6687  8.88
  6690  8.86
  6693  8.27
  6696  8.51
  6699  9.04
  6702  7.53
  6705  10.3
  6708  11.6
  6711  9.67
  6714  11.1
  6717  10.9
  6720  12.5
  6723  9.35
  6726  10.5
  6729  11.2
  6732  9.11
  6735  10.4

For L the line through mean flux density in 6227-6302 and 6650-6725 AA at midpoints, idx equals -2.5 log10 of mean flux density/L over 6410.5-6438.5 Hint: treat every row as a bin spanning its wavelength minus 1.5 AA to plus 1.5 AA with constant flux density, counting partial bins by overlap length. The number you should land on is -0.06 mag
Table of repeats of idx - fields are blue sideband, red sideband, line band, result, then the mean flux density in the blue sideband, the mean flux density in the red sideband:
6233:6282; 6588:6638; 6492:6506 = -0.06 mag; 9.11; 9.4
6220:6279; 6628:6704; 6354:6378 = -0.05 mag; 8.98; 9.3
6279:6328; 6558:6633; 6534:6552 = -0.02 mag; 9.5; 11.2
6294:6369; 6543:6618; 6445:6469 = 0.14 mag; 9.34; 11.4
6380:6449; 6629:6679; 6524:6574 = -0.25 mag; 9.63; 9.45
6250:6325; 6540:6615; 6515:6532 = 0.09 mag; 9.55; 11.5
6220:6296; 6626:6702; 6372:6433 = -0.03 mag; 9.21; 9.34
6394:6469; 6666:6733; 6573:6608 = -0.07 mag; 9.55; 10.1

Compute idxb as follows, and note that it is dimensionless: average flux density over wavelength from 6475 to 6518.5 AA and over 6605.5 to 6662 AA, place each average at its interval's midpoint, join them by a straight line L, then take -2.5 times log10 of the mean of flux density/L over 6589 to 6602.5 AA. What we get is 0.10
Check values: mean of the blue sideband 9.7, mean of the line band 8.66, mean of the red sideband 9.39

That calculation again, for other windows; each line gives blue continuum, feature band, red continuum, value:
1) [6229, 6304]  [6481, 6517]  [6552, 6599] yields 0.18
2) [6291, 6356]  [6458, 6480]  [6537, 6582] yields 0.20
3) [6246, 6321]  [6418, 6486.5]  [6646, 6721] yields -0.01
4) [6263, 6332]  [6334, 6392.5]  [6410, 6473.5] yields 0.03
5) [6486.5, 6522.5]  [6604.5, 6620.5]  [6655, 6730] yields 0.02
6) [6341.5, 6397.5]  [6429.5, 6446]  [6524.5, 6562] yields 0.03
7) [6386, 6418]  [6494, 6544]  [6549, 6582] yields 0.18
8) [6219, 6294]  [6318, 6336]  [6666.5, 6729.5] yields -0.03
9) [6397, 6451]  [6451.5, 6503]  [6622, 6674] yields 0.01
